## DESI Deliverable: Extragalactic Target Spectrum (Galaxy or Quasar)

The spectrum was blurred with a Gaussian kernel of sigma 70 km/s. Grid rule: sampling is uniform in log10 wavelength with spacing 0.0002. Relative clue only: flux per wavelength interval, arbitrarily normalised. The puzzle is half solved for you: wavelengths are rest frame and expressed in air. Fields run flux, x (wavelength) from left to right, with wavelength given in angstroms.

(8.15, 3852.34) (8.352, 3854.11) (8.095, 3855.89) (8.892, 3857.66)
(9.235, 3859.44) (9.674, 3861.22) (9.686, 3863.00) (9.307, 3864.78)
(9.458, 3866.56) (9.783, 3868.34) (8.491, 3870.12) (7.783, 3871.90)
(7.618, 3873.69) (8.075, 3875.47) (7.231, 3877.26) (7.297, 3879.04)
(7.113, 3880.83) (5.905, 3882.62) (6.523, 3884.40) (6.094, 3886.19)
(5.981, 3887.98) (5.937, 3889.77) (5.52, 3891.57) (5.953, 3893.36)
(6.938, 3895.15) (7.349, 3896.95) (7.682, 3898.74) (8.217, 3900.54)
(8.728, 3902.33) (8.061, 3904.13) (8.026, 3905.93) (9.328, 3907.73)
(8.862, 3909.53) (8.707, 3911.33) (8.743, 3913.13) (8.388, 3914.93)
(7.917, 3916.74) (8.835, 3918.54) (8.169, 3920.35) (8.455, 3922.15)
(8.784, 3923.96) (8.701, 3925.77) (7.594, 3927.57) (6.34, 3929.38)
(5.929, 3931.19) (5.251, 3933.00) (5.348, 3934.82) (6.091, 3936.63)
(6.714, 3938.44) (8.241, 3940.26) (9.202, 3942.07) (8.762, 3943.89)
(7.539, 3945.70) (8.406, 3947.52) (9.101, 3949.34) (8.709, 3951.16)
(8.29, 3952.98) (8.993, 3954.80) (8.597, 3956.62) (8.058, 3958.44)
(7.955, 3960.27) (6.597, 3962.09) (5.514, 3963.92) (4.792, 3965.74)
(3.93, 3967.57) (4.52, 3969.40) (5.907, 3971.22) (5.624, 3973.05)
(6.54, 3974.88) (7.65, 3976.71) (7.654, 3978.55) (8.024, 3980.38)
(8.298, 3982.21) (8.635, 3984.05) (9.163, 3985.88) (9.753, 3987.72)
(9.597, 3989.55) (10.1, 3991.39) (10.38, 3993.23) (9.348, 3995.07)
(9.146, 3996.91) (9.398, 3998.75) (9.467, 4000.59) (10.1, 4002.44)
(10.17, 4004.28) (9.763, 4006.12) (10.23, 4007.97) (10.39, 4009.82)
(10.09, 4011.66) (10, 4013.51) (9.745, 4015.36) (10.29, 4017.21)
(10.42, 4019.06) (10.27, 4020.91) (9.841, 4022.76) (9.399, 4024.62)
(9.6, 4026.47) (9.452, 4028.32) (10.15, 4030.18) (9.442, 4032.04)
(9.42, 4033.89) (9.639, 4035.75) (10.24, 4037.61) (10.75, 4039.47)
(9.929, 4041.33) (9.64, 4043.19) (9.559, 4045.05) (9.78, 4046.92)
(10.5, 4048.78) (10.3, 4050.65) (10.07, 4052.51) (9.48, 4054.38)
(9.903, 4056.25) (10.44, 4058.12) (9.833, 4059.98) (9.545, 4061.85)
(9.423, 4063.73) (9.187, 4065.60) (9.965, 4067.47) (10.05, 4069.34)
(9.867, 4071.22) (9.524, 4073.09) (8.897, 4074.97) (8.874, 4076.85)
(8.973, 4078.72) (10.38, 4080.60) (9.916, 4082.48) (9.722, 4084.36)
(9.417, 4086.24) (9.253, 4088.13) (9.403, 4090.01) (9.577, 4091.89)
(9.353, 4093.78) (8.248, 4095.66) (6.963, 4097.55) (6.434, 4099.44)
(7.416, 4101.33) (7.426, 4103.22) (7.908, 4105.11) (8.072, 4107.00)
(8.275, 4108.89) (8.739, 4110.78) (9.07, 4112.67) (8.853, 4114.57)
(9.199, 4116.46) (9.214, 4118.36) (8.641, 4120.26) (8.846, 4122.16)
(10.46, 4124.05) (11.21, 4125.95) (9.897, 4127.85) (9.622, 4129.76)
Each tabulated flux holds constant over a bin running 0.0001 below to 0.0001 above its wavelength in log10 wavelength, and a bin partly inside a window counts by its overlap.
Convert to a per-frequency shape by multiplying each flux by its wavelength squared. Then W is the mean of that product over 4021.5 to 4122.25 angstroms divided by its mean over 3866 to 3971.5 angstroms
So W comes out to 1.34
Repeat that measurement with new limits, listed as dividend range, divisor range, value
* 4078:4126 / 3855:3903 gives 1.28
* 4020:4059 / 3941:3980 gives 1.42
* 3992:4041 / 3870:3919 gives 1.40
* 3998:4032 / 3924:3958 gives 1.34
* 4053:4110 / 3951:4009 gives 1.17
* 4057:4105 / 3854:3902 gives 1.31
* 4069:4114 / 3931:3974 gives 1.34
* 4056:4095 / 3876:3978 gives 1.41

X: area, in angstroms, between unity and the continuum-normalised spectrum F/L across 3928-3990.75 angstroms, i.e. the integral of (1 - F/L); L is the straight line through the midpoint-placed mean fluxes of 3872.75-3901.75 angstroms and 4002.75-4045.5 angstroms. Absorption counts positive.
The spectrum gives 8.3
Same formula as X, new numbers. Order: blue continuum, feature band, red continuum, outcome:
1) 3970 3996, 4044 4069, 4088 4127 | -3.9 angstroms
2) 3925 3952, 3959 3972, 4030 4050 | 3.9 angstroms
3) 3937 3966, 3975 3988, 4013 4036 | 0.6 angstroms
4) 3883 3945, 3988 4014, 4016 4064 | -2.0 angstroms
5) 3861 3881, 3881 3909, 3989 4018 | 5.2 angstroms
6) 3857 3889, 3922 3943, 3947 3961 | 3.0 angstroms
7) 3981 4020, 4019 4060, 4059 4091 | -1.2 angstroms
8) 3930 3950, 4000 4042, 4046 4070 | -4.1 angstroms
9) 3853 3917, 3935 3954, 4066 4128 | 0.5 angstroms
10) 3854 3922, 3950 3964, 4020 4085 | 1.1 angstroms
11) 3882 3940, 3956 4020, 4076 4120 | -4.1 angstroms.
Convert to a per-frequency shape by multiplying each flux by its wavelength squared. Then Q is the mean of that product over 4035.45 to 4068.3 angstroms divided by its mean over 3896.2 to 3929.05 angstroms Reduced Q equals 1.27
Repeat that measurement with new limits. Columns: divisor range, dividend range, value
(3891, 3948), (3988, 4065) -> 1.35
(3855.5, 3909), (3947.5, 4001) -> 1.06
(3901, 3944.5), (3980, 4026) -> 1.28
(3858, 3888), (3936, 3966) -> 1.01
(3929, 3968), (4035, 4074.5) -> 1.44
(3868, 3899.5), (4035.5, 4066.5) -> 1.53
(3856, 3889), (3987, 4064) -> 1.34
